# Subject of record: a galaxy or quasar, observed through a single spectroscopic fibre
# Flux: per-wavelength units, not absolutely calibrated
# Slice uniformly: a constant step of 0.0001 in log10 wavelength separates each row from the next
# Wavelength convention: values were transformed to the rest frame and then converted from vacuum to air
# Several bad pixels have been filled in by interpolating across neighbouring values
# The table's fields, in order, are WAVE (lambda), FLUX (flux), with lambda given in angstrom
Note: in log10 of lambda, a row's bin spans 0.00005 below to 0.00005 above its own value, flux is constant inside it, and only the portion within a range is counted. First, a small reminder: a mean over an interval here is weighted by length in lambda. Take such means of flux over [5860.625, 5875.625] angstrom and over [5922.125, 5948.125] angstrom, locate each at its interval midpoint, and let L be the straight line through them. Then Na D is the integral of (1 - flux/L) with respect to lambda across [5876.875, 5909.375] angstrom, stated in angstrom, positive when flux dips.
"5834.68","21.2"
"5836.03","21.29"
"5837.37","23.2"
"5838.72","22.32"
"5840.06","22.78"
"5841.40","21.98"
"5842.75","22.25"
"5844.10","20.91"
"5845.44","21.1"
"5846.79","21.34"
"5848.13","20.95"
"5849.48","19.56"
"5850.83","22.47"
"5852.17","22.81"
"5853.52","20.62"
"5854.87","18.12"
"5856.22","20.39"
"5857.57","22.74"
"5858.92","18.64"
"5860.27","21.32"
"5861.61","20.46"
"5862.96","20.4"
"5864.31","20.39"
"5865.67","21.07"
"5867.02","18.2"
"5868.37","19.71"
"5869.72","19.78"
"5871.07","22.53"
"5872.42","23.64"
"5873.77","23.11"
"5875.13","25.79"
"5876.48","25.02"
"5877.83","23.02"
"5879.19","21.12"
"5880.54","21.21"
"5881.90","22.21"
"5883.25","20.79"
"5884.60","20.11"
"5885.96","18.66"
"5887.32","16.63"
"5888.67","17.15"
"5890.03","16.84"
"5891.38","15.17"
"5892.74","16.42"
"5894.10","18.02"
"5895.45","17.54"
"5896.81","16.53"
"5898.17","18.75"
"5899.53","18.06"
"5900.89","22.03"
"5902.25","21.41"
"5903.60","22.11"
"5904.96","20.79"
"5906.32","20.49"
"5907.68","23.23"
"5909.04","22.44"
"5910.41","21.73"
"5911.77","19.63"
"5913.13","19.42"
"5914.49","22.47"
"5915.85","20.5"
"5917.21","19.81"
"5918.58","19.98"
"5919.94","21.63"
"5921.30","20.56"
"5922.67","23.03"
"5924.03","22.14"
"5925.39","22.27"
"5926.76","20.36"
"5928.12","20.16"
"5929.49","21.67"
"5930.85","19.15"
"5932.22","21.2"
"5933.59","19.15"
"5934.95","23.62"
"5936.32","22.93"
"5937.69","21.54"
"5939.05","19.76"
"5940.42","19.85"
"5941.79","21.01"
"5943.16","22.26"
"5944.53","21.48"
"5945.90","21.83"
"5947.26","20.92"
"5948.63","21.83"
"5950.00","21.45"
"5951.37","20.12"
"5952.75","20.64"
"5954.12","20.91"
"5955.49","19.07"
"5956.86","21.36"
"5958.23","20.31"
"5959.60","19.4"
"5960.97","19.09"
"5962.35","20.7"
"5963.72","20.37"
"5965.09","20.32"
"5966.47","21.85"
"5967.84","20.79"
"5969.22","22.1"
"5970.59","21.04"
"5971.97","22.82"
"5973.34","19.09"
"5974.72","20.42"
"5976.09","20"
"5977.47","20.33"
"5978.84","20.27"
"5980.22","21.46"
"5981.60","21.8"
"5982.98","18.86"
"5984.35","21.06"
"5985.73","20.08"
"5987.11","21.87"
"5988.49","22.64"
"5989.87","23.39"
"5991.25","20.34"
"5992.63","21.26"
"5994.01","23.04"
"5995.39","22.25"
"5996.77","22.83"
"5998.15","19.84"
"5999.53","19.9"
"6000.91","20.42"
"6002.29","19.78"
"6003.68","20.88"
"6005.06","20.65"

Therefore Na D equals 2.6 angstrom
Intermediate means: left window 21.3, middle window 19.6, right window 21.3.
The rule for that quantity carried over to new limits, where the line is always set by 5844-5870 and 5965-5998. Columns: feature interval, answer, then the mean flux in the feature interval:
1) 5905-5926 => -0.40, 21.3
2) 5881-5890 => 0.69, 19.1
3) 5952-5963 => 0.48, 20.2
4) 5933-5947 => -0.22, 21.4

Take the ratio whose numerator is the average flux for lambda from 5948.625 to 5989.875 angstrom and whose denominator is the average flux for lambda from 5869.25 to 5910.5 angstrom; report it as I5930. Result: 1.02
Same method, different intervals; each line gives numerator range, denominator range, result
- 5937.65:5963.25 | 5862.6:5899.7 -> 1.04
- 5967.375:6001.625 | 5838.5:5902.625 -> 1.03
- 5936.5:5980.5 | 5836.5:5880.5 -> 0.97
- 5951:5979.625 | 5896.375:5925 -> 0.98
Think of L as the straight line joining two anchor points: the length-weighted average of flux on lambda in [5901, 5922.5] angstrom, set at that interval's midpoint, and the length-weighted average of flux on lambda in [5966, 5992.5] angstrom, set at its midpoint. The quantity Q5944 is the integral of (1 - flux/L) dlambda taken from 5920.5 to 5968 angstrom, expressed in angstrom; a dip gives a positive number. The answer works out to 0.4 angstrom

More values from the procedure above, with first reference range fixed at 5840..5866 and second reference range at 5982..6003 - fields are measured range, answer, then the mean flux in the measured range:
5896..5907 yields 0.55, 20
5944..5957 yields 0.11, 20.9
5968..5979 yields 0.19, 20.8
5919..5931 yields -0.12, 21.3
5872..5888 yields -0.56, 21.7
